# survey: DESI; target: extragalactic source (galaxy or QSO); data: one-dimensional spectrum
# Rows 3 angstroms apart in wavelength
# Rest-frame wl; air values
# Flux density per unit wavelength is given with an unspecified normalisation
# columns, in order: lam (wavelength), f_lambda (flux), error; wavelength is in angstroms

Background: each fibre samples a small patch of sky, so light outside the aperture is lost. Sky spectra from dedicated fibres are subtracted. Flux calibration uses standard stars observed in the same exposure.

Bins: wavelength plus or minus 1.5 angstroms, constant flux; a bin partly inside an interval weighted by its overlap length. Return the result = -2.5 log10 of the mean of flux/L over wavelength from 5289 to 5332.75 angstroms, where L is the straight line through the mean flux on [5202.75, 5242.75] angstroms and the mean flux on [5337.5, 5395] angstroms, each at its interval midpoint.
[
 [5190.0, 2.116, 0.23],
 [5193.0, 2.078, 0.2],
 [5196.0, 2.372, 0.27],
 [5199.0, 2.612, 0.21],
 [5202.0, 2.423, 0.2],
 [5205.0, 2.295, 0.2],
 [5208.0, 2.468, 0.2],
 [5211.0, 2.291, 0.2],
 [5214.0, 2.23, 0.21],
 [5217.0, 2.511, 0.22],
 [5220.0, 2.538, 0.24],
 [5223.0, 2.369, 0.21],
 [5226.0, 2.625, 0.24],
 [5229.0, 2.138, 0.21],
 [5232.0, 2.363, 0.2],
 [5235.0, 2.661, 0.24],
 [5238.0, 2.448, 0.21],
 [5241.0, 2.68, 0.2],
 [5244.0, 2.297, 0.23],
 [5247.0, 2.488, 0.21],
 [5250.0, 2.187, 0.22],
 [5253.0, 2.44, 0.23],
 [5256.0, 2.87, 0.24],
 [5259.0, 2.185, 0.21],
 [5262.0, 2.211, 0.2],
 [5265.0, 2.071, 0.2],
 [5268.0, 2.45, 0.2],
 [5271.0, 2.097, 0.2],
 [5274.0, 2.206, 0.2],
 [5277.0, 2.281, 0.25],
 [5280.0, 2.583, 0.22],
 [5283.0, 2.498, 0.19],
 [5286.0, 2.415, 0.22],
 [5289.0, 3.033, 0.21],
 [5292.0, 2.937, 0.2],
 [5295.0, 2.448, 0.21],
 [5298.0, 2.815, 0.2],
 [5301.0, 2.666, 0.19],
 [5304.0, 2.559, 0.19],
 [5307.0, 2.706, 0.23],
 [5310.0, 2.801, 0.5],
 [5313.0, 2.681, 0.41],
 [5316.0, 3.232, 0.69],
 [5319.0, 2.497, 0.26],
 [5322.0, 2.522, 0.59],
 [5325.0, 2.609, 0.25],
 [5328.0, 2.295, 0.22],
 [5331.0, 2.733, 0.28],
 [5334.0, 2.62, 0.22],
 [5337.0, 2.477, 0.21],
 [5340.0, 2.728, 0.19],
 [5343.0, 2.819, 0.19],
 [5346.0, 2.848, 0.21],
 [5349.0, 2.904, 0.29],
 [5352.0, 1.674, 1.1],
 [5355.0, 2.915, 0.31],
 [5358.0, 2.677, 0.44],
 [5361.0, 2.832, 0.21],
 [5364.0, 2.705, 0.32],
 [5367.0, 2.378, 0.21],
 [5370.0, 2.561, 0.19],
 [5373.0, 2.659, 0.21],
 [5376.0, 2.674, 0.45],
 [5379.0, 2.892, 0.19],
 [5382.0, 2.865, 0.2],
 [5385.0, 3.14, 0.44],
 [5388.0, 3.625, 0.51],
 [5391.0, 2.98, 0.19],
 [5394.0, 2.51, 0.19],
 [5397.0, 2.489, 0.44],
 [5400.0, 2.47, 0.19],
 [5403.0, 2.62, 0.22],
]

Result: -0.03 mag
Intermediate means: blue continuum 2.43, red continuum 2.75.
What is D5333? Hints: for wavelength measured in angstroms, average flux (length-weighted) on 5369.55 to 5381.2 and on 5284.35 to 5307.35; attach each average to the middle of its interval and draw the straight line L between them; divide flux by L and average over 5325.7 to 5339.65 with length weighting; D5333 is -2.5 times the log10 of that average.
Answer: 0.06 mag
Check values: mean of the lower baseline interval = 2.7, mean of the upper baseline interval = 2.72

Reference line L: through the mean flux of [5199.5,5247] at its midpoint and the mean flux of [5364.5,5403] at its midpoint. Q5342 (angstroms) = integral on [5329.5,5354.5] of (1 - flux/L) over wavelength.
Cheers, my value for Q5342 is 0.6 angstroms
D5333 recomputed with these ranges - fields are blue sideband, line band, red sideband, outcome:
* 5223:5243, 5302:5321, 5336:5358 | -0.06 mag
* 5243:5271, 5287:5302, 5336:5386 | -0.13 mag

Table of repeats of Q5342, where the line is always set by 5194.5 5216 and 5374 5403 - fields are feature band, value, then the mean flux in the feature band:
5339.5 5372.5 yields 1.39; 2.64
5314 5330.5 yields 0.20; 2.64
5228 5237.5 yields 0.19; 2.41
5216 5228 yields -0.33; 2.5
